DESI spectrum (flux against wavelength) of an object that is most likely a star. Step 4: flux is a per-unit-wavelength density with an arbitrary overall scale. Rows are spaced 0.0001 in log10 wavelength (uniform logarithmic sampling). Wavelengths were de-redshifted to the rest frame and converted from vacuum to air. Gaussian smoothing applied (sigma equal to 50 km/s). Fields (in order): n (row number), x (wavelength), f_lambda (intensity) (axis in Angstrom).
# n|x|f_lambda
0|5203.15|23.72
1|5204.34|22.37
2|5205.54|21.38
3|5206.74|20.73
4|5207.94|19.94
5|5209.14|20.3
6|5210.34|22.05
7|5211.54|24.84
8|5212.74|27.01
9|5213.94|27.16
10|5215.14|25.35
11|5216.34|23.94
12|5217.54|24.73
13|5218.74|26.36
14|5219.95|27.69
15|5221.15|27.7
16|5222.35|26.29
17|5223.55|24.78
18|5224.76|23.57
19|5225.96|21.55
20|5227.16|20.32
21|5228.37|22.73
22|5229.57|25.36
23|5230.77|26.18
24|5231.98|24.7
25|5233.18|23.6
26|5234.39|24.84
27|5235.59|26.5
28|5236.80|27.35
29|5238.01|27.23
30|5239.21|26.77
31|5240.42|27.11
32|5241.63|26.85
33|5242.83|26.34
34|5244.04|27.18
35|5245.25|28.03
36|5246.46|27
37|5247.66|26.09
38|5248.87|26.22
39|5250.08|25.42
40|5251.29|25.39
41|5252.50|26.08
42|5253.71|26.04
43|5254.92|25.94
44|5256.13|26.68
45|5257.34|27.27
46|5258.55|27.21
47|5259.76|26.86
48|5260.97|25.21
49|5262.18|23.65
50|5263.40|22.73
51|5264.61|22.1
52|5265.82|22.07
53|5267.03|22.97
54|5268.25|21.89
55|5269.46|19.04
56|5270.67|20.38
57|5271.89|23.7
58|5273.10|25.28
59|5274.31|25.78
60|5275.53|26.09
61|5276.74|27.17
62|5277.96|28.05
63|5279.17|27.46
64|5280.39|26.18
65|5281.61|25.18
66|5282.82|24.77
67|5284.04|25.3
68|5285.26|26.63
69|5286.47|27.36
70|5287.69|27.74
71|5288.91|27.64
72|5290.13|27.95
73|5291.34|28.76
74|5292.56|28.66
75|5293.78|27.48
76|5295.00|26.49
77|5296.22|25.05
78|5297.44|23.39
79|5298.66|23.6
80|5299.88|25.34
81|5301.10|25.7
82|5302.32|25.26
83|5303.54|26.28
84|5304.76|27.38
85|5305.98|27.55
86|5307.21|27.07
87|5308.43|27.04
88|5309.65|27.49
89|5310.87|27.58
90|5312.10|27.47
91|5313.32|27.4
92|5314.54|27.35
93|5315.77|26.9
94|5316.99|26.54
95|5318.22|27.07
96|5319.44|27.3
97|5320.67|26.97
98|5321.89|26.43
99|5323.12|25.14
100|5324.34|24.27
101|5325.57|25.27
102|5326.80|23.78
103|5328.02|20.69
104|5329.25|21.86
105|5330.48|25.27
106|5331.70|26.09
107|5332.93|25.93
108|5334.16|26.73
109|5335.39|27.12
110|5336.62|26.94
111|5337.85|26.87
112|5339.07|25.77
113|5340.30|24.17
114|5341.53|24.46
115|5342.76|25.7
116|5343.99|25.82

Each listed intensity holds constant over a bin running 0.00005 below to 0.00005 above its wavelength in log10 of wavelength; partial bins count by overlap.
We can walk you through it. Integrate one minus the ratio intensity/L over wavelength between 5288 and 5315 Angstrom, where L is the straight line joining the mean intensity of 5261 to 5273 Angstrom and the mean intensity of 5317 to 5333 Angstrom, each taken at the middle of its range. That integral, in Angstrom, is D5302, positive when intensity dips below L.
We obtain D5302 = -3.1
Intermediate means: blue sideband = 22.3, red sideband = 25.1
